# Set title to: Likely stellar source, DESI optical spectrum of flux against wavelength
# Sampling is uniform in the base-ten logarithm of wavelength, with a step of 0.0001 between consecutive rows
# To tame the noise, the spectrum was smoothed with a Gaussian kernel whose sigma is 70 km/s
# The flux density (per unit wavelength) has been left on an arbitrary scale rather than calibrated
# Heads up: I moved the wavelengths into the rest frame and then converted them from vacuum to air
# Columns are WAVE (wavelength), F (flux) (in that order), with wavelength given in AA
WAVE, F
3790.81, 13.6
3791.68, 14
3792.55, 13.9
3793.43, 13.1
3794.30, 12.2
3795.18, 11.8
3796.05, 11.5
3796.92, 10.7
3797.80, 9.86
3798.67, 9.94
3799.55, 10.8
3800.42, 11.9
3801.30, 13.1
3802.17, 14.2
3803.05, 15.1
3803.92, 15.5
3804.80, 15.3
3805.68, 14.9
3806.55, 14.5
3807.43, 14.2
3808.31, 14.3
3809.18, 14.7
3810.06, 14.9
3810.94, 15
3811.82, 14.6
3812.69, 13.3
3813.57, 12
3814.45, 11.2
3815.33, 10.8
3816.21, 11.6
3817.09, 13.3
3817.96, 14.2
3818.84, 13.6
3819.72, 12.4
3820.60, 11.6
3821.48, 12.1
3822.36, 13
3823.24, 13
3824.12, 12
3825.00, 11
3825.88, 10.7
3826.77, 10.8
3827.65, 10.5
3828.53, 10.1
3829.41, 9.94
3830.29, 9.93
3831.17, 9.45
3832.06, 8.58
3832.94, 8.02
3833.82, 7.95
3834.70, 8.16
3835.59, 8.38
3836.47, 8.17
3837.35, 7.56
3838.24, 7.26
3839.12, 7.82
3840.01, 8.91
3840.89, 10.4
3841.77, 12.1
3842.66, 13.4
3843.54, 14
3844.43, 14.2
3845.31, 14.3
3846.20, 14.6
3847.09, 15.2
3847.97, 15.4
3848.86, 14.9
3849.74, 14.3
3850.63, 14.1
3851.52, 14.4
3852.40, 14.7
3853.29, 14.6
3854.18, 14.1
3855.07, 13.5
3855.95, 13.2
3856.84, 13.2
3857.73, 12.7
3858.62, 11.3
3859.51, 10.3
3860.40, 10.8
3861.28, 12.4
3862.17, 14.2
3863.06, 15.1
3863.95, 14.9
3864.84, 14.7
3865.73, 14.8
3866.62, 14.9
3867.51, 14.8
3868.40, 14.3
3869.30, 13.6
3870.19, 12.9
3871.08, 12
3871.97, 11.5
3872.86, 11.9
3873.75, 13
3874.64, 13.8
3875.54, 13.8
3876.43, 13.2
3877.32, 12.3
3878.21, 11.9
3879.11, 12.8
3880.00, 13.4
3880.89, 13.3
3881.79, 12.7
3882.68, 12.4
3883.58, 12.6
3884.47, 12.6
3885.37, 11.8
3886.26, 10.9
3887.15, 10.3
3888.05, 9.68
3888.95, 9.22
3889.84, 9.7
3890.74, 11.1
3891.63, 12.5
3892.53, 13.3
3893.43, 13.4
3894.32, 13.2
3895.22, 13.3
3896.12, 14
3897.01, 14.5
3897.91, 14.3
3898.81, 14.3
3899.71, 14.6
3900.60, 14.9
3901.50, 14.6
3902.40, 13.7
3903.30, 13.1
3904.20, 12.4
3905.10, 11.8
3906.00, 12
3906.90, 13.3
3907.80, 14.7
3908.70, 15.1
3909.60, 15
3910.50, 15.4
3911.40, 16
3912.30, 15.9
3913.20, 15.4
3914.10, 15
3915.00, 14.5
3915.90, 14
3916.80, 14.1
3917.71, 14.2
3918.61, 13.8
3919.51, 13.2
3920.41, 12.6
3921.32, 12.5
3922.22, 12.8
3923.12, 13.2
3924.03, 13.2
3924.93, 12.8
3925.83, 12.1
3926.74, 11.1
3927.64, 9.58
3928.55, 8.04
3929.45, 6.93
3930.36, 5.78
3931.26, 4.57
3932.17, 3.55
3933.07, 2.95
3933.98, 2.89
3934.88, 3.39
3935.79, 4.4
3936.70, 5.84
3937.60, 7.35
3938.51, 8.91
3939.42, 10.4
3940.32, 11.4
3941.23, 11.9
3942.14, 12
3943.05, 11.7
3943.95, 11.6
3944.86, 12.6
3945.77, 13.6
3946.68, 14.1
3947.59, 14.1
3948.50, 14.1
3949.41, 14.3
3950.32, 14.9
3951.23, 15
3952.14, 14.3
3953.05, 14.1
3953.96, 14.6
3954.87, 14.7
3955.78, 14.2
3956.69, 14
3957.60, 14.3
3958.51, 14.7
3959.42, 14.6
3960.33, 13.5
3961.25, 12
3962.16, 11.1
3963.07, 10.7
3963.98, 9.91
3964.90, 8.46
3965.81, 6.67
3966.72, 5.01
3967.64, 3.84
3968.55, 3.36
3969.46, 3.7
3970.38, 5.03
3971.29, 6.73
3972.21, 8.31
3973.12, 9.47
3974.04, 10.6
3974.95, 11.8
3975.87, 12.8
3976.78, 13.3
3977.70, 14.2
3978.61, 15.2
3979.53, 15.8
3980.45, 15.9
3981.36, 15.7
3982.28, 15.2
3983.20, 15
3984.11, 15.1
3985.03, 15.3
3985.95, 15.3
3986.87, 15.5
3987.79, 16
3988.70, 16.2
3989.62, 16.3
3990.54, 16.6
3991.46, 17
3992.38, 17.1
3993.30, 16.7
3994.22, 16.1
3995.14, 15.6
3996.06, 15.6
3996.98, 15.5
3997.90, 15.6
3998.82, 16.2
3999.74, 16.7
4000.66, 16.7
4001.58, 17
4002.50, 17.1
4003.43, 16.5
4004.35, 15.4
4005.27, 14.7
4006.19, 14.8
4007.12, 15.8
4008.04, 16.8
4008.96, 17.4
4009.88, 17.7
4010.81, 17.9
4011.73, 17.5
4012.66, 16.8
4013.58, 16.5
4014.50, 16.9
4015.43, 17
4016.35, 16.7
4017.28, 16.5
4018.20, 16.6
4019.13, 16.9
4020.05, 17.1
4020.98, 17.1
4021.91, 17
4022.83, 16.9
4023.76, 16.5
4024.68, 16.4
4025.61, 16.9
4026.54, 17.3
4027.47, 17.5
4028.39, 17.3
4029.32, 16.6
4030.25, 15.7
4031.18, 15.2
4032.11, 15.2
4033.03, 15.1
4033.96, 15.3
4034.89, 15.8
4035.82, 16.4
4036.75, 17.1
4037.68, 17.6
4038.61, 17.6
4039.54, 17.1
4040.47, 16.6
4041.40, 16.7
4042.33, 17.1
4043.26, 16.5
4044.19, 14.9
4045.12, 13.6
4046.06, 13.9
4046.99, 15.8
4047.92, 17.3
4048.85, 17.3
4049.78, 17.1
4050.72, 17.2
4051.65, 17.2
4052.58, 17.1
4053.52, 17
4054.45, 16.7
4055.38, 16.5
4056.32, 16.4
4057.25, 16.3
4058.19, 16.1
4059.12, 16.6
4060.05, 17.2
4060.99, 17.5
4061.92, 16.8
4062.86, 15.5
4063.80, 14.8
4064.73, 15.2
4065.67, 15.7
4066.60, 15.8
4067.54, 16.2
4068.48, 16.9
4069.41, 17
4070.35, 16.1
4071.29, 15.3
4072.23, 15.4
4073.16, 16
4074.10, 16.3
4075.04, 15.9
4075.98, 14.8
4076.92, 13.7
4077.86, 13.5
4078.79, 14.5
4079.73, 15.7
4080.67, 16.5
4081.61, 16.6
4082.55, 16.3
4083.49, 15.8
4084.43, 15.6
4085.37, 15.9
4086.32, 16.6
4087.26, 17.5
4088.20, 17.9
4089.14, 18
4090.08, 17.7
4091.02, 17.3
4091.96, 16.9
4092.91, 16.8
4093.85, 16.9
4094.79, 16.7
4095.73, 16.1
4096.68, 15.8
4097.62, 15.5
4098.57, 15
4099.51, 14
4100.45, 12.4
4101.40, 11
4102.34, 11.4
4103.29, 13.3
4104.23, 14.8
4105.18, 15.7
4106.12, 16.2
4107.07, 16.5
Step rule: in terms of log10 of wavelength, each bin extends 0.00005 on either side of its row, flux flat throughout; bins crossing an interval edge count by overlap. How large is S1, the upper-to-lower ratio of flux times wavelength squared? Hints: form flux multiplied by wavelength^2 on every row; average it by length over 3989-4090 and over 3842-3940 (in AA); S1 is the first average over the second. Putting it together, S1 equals 1.4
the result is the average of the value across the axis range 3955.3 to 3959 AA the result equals 14.3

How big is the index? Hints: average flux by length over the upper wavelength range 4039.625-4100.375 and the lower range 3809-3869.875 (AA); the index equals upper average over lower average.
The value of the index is 1.31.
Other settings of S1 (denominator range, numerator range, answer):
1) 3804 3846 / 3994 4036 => 1.55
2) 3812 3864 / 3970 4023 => 1.40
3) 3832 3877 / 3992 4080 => 1.43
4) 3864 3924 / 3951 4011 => 1.08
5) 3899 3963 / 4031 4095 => 1.43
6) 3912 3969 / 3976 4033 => 1.51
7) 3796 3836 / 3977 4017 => 1.47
